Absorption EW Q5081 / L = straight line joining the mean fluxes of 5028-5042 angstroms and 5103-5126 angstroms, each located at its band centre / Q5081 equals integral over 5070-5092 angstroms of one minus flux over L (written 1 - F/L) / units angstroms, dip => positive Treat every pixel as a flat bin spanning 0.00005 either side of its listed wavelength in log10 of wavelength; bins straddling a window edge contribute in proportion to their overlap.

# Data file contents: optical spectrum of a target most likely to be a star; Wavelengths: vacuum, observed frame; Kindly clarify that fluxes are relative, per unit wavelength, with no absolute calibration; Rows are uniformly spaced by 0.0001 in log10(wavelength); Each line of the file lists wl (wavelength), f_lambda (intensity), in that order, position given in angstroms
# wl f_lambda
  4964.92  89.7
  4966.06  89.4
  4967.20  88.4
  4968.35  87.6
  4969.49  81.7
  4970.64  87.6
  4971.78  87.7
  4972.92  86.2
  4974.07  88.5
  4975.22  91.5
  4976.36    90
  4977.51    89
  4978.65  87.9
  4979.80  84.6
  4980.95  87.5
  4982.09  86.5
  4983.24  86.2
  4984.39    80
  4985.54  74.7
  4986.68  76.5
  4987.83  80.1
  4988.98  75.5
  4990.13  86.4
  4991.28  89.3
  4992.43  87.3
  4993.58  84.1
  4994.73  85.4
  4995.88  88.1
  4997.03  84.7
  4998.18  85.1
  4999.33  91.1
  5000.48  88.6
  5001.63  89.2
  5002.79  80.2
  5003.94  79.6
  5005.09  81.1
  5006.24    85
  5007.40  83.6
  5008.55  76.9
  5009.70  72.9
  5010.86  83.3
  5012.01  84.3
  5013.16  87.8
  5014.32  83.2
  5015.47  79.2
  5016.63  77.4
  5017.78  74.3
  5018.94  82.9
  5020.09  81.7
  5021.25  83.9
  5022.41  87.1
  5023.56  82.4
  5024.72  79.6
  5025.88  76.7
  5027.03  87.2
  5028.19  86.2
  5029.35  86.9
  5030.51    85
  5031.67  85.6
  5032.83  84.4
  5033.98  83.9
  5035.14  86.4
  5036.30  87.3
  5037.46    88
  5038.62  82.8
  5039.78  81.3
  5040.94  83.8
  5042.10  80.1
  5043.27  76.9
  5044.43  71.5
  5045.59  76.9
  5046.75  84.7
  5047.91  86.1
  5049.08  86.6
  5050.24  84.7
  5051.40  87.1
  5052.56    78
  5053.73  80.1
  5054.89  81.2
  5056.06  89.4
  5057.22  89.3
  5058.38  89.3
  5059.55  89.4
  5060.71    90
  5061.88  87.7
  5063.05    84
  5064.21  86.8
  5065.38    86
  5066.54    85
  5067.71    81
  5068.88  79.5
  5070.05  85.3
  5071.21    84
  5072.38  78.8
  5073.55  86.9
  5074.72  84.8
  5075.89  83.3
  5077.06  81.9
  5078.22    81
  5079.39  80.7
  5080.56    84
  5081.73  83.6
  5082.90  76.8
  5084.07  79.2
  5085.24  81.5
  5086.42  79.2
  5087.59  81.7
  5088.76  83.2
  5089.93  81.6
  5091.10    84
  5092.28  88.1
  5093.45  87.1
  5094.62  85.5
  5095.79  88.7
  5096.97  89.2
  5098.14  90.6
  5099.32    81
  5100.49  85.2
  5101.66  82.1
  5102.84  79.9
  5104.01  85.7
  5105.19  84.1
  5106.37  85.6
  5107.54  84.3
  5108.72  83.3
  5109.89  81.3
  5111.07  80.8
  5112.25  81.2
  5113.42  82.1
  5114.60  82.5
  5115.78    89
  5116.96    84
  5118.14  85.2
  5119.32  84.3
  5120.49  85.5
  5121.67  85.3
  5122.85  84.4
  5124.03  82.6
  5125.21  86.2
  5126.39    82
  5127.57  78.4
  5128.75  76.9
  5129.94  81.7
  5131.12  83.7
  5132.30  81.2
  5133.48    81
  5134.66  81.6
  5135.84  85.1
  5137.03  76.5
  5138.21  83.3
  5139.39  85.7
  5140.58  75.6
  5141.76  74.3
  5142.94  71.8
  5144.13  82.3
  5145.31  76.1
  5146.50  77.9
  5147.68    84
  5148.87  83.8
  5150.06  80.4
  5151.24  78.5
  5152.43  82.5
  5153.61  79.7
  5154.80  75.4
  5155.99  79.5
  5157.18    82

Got 0.6 angstroms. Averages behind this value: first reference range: 84.9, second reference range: 84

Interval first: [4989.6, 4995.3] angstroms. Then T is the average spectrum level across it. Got 86.5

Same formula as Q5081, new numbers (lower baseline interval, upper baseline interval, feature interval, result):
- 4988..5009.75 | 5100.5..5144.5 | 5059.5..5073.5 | -0.3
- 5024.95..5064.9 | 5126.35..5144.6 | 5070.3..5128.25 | -1.3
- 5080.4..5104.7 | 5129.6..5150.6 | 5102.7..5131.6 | -0.5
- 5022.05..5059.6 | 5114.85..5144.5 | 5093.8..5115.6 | -0.5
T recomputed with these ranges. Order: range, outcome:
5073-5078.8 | 83.6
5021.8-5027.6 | 82.7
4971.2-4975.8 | 88.6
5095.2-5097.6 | 89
